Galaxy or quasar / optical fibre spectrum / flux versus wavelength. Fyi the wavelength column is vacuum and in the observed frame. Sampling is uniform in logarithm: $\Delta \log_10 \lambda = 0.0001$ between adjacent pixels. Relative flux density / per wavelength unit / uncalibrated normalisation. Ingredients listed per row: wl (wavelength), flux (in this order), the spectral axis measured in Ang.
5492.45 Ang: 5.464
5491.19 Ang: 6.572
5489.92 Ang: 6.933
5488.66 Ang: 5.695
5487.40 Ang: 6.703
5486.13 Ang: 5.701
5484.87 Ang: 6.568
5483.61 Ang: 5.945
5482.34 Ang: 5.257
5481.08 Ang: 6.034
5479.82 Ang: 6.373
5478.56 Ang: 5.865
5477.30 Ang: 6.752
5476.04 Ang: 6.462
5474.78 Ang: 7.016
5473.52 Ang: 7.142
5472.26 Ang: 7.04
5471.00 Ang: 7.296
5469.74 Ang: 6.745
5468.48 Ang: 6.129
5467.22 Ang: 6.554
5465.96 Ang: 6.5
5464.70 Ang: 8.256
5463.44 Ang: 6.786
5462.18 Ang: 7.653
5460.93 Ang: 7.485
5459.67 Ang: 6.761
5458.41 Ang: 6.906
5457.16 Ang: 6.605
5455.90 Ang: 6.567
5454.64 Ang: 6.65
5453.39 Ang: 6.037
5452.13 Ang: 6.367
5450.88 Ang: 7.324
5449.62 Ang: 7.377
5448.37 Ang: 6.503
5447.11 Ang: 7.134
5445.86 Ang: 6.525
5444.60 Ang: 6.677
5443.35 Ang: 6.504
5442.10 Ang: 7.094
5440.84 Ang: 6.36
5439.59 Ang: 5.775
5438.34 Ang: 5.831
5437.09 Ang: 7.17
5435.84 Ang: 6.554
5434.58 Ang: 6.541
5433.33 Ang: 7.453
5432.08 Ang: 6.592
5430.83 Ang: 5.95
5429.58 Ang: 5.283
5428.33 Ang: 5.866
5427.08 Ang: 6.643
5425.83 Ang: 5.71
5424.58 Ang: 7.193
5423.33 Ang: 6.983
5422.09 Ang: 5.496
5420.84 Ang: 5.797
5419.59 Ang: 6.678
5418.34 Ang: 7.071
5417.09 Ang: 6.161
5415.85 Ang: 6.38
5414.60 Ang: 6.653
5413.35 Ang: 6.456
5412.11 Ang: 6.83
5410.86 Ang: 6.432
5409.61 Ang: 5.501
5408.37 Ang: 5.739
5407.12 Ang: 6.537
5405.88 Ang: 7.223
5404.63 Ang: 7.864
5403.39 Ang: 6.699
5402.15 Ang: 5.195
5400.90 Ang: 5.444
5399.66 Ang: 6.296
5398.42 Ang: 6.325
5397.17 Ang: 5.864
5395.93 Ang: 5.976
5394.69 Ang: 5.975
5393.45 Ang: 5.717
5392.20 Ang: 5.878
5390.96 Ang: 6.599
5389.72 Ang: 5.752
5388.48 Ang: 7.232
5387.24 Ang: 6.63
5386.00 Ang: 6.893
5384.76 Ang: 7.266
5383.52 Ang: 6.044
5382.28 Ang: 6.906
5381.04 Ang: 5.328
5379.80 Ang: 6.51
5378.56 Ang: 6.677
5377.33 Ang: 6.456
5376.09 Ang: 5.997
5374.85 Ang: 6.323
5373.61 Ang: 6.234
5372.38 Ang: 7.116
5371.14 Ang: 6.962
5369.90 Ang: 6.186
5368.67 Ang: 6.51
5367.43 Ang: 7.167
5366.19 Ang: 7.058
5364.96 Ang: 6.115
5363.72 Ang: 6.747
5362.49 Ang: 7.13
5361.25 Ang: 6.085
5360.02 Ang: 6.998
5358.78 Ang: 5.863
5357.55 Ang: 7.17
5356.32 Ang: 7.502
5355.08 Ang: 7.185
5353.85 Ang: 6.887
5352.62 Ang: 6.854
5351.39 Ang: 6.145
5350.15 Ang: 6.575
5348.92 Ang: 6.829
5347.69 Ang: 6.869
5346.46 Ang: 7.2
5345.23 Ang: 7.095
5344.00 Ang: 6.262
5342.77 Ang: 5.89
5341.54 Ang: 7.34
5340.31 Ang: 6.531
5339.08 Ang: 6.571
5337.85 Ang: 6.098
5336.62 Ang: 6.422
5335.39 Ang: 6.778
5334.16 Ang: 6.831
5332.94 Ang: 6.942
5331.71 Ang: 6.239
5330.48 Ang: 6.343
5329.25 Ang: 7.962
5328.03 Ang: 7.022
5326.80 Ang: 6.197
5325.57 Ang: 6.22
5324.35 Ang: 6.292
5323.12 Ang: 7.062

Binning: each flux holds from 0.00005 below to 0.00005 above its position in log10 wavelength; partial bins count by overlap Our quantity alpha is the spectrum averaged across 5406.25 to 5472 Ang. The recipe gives 6.58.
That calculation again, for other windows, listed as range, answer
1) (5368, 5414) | 6.37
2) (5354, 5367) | 6.79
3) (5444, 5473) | 6.86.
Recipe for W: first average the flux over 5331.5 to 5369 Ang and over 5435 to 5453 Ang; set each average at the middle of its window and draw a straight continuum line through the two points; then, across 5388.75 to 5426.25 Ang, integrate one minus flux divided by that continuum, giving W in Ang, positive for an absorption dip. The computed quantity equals 2.1 Ang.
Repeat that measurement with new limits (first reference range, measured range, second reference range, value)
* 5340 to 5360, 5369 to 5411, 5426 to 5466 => 2.4 Ang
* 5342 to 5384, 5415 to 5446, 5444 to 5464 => 1.7 Ang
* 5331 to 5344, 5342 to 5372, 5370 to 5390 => -0.9 Ang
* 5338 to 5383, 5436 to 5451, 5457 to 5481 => 0.3 Ang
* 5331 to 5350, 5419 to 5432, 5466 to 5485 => 0.7 Ang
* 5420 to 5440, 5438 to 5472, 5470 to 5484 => -1.9 Ang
